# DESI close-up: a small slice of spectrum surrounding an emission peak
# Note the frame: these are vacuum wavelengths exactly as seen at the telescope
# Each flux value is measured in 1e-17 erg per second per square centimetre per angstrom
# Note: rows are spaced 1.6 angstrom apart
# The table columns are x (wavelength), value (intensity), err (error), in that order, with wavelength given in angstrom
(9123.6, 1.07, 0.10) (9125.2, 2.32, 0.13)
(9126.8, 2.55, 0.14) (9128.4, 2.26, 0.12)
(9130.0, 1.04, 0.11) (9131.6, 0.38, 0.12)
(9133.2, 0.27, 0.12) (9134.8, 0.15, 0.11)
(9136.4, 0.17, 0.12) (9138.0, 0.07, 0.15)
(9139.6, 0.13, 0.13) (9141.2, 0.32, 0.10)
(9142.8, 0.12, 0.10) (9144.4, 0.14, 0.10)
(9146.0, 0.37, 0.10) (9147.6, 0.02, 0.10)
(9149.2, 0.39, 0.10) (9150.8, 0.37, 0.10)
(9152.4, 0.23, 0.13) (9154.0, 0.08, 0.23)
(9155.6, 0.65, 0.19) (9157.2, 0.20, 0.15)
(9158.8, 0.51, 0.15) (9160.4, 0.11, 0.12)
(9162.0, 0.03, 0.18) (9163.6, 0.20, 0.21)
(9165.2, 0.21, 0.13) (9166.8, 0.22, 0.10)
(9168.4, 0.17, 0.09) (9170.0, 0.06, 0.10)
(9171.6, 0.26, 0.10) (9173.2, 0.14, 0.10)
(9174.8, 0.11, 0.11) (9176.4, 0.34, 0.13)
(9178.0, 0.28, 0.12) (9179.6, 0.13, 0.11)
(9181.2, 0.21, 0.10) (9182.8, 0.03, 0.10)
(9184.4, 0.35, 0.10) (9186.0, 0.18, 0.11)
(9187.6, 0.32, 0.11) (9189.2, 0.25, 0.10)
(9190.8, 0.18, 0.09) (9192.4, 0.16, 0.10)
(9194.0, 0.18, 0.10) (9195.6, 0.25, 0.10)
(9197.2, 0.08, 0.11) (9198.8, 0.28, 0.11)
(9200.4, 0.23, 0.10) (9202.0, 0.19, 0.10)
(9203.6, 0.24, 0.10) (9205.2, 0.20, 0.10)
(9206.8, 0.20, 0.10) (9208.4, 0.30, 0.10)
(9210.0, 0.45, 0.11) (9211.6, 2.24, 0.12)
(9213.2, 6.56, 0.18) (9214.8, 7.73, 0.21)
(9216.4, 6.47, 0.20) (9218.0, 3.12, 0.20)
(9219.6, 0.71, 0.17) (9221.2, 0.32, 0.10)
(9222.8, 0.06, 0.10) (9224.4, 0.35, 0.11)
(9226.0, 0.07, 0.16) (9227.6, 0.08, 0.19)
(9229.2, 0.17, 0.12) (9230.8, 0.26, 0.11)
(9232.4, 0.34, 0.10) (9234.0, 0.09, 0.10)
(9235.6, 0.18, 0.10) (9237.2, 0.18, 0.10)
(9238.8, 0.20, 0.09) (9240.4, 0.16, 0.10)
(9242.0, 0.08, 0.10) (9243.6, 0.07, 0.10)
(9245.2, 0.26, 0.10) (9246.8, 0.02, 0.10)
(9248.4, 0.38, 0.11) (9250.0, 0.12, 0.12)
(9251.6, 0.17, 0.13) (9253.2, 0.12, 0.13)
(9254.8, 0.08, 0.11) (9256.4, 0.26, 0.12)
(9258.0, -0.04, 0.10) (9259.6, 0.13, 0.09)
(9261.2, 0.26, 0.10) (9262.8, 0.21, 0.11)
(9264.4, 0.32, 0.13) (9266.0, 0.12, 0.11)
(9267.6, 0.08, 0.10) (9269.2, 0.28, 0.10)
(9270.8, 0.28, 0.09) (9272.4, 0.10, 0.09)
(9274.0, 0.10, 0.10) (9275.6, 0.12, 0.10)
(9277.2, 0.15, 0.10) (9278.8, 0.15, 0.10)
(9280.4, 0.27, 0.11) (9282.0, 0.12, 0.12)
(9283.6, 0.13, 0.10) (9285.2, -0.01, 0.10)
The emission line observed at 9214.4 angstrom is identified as [O III] 5007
